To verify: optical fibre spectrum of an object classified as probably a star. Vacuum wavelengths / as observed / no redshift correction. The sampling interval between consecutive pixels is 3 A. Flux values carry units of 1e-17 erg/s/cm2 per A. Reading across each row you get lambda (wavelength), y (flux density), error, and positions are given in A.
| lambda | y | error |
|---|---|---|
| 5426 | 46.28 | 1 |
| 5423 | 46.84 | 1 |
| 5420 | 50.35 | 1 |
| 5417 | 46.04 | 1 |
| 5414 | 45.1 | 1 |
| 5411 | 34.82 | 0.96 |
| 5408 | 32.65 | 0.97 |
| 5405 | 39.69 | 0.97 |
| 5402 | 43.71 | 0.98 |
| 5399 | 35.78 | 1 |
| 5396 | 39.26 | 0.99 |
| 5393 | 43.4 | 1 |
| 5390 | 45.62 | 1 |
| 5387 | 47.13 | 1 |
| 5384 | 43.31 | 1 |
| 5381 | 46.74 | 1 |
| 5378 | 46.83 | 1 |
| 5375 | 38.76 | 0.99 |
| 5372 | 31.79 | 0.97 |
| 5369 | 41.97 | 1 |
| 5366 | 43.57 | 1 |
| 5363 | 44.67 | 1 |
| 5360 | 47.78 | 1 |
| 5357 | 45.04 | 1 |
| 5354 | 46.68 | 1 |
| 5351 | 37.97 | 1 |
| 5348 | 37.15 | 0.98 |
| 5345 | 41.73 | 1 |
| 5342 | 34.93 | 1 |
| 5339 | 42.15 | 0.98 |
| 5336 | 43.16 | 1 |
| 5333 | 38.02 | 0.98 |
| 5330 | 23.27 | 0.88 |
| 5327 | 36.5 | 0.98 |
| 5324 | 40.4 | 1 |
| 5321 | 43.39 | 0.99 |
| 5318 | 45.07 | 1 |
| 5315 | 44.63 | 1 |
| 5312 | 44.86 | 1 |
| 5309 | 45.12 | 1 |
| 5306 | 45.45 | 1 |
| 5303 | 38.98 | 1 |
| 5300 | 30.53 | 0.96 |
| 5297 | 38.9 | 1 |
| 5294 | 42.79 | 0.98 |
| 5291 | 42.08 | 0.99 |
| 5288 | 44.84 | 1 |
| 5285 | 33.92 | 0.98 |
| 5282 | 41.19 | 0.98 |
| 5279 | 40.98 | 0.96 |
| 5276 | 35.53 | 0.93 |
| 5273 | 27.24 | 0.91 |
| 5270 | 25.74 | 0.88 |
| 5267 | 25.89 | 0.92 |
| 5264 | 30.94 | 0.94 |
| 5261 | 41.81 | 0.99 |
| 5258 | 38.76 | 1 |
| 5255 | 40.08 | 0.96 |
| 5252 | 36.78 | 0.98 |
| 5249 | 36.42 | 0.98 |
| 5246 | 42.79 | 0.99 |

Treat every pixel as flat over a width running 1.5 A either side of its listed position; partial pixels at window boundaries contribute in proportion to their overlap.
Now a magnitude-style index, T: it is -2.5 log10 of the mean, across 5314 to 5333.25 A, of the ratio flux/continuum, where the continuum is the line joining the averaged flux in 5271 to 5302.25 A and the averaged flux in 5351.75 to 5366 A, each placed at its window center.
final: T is 0.08 mag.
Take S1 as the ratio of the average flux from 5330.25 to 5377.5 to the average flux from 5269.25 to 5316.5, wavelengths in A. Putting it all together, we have 1.0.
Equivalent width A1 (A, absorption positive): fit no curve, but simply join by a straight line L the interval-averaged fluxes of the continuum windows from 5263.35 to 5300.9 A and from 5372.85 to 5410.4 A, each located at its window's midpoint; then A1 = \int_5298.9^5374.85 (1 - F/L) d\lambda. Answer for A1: -4.06 A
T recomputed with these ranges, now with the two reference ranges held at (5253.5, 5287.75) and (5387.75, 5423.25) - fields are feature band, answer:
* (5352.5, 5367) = -0.15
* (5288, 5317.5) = -0.14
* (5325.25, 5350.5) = 0.04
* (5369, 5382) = -0.01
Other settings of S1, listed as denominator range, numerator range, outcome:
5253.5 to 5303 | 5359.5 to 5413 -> 1.14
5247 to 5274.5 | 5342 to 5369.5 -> 1.25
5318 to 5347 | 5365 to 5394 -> 1.11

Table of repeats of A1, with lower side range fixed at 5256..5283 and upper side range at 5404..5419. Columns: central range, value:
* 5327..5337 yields 0.6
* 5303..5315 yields -2.8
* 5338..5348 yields -0.5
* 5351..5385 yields -4.4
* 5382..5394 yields -1.8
